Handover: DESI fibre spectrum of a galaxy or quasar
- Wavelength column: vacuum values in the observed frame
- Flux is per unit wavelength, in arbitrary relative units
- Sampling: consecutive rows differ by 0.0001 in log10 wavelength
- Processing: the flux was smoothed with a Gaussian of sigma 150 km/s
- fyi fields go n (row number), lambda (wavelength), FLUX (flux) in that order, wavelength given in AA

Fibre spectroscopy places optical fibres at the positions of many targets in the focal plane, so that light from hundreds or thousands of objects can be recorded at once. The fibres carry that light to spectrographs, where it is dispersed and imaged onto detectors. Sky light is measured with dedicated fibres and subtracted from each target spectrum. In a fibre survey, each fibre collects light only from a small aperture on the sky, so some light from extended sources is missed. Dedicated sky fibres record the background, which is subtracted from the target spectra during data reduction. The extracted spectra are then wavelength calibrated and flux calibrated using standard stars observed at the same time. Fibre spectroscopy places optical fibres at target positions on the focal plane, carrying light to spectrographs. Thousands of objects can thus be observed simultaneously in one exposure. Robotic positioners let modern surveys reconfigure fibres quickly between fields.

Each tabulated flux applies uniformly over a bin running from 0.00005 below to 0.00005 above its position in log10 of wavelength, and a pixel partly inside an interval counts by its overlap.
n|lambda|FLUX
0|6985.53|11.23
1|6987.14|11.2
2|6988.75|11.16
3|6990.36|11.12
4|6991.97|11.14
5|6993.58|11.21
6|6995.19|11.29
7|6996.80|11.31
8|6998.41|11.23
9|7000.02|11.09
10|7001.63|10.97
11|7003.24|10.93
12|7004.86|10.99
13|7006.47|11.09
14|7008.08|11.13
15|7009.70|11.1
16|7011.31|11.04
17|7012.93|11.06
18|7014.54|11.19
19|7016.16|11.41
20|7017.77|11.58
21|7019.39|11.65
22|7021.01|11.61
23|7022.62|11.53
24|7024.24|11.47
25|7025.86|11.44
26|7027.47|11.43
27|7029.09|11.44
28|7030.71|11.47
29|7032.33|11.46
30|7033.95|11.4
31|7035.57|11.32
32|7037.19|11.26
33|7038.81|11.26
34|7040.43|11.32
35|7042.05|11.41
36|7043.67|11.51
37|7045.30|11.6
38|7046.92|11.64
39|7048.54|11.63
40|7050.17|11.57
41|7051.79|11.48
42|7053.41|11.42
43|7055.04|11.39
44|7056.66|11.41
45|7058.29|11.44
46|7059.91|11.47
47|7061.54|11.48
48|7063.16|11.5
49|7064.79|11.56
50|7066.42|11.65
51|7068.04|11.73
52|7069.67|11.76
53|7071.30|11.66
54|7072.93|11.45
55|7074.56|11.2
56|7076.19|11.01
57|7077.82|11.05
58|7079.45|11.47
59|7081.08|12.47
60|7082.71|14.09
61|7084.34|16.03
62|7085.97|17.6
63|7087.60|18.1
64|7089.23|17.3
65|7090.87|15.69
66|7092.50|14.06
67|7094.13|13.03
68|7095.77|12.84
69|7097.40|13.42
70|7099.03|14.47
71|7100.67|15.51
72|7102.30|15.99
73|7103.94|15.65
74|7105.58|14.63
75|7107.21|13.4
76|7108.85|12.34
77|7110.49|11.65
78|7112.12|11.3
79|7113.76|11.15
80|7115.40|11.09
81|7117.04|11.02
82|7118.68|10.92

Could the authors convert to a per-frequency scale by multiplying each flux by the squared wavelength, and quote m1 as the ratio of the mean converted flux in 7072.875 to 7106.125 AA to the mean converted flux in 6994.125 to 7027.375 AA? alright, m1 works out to 1.3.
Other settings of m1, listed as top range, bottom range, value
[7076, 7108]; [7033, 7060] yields 1.28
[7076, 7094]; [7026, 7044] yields 1.29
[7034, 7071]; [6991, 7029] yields 1.03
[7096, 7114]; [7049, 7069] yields 1.20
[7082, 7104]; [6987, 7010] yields 1.41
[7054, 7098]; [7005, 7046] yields 1.15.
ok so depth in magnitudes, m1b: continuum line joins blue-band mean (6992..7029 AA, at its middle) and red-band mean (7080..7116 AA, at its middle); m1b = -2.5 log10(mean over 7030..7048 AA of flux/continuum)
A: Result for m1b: 0.07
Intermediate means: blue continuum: 11.3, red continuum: 14.2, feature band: 11.4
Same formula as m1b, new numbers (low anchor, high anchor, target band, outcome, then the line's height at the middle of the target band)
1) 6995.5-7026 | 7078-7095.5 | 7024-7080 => 0.148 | 13.2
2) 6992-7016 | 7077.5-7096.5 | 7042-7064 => 0.146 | 13.2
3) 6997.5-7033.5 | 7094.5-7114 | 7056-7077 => 0.101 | 12.6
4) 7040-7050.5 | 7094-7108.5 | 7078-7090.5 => -0.121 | 13.5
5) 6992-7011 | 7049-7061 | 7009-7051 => -0.011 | 11.3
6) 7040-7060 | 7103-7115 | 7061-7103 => -0.098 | 12.2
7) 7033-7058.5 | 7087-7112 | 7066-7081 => 0.132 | 13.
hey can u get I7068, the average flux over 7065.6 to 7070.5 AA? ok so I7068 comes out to 11.7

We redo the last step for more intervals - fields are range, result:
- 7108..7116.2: 11.5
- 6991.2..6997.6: 11.2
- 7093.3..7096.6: 12.9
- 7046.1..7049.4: 11.6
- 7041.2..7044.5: 11.4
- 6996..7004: 11.1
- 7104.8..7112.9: 12.7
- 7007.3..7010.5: 11.1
